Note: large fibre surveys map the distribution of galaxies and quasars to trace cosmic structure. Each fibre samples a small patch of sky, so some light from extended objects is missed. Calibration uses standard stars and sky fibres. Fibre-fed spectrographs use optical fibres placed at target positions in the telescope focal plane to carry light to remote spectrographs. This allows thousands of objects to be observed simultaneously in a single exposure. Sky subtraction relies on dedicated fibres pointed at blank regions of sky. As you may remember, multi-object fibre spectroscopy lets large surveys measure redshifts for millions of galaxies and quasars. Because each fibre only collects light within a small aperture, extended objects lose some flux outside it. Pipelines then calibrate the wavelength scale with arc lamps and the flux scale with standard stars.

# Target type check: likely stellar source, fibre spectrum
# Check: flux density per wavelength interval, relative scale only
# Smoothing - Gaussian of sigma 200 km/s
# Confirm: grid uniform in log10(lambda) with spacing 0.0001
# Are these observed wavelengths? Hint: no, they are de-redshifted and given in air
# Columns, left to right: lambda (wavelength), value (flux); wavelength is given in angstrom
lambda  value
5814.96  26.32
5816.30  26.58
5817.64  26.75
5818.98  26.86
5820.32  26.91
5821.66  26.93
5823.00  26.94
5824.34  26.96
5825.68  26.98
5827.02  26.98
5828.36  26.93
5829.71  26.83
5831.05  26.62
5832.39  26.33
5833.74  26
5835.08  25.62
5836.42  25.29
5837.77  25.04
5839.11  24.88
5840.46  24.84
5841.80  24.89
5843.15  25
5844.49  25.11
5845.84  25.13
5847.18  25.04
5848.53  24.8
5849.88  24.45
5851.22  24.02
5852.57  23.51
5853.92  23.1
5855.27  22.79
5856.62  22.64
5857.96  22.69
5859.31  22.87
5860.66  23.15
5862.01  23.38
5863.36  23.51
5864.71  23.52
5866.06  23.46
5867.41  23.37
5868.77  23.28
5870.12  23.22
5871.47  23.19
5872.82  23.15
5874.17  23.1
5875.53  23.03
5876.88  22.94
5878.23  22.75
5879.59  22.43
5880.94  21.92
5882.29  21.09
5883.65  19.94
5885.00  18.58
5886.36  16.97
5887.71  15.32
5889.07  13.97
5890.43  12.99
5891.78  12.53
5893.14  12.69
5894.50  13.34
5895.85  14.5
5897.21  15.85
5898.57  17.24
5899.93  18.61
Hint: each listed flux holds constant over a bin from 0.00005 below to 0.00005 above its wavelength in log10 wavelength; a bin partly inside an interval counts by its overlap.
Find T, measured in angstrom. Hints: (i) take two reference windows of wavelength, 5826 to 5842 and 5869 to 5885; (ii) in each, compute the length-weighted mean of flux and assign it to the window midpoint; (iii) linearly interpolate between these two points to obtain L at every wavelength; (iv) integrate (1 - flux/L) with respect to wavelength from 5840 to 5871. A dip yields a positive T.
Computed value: 0.4 angstrom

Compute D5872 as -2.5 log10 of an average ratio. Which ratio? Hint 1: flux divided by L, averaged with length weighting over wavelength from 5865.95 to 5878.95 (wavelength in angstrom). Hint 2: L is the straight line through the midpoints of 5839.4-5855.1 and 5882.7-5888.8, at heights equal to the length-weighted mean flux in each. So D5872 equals -0.16 mag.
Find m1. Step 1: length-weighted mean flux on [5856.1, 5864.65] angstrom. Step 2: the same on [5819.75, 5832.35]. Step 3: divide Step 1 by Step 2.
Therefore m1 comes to 0.86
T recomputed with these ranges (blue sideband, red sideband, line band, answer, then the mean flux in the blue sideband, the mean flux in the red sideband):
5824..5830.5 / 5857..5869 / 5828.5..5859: 0.6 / 26.9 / 23.2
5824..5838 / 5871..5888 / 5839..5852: 0.0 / 26.3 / 21.2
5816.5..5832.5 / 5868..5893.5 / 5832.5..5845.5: -0.1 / 26.9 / 19.7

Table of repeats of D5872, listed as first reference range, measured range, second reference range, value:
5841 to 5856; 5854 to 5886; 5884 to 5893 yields -0.174 mag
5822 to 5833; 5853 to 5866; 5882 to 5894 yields -0.105 mag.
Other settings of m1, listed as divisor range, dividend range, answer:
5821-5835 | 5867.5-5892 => 0.76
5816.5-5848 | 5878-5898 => 0.65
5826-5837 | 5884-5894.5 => 0.56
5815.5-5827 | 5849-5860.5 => 0.87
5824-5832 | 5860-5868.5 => 0.87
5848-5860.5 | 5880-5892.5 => 0.73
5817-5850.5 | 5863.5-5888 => 0.84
